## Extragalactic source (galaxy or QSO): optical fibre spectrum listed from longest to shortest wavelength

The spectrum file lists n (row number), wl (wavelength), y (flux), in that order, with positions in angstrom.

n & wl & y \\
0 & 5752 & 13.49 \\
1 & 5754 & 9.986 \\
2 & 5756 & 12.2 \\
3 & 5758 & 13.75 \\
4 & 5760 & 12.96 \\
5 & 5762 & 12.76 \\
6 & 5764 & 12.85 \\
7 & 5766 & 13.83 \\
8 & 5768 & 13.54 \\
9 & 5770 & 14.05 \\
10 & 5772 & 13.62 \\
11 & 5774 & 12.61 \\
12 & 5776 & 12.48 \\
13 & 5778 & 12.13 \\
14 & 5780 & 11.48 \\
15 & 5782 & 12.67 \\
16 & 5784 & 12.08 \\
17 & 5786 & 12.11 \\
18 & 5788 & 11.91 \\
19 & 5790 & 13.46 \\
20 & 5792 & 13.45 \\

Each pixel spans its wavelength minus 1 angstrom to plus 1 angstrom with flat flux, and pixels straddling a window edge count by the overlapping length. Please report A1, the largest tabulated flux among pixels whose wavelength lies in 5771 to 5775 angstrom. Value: 13.62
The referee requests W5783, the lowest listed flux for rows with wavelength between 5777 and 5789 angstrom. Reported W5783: 11.48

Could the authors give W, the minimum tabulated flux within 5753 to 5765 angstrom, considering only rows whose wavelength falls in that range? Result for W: 9.986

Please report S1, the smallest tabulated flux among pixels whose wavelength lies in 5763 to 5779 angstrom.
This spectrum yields 12.13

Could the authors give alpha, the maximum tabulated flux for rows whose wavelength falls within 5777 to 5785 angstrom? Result 12.67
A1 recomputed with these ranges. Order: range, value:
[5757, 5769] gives 13.83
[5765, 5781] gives 14.05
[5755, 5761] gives 13.75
